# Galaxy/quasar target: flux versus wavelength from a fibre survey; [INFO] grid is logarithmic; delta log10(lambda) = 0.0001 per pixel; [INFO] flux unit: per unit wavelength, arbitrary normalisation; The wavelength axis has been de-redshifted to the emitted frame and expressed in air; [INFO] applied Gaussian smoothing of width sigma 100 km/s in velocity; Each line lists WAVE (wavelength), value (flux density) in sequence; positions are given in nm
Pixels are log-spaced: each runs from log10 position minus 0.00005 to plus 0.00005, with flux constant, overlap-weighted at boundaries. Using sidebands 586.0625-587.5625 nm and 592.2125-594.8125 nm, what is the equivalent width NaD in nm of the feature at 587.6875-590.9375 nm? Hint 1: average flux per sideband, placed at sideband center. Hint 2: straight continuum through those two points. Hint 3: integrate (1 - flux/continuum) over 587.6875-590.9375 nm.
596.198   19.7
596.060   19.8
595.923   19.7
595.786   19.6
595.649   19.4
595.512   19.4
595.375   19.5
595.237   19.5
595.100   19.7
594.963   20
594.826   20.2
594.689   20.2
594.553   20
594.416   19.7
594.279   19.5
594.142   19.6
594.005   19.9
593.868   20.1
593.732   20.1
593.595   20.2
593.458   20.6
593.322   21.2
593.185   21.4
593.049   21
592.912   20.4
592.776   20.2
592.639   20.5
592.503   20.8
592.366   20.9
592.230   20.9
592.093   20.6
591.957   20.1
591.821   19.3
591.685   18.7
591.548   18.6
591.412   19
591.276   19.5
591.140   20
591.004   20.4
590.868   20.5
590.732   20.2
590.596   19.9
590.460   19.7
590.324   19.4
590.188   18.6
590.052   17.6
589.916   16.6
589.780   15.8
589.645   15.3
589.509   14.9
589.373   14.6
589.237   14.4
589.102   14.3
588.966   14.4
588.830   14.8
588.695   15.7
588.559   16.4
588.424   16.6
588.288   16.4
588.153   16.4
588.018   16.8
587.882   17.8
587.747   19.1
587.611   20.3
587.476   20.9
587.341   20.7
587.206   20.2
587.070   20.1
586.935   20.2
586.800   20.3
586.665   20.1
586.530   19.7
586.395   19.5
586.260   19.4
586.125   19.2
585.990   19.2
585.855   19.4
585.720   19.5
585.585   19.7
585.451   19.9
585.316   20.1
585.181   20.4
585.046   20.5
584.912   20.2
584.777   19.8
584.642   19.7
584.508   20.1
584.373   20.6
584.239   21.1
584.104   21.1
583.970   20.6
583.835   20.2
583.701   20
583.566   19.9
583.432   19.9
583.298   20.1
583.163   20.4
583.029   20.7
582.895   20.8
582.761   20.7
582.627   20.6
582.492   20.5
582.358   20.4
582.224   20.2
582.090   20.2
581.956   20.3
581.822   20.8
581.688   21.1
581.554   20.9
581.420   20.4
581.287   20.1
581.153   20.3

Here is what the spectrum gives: 0.52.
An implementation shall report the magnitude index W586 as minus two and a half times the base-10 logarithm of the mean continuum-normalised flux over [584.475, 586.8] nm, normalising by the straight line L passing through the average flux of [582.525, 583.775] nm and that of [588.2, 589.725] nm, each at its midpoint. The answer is -0.09 mag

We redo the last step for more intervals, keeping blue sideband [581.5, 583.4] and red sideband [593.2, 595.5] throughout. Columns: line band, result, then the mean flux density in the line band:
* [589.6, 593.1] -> 0.04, 19.4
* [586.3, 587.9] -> 0.02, 20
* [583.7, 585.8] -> 0.01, 20.2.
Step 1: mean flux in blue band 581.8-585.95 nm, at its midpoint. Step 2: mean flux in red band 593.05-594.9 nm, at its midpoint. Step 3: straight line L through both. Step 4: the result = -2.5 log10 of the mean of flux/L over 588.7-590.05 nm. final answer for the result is 0.31 mag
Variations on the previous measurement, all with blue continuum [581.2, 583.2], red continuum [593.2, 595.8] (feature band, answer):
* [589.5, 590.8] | 0.13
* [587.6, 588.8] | 0.19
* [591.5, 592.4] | 0.01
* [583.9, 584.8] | 0.00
